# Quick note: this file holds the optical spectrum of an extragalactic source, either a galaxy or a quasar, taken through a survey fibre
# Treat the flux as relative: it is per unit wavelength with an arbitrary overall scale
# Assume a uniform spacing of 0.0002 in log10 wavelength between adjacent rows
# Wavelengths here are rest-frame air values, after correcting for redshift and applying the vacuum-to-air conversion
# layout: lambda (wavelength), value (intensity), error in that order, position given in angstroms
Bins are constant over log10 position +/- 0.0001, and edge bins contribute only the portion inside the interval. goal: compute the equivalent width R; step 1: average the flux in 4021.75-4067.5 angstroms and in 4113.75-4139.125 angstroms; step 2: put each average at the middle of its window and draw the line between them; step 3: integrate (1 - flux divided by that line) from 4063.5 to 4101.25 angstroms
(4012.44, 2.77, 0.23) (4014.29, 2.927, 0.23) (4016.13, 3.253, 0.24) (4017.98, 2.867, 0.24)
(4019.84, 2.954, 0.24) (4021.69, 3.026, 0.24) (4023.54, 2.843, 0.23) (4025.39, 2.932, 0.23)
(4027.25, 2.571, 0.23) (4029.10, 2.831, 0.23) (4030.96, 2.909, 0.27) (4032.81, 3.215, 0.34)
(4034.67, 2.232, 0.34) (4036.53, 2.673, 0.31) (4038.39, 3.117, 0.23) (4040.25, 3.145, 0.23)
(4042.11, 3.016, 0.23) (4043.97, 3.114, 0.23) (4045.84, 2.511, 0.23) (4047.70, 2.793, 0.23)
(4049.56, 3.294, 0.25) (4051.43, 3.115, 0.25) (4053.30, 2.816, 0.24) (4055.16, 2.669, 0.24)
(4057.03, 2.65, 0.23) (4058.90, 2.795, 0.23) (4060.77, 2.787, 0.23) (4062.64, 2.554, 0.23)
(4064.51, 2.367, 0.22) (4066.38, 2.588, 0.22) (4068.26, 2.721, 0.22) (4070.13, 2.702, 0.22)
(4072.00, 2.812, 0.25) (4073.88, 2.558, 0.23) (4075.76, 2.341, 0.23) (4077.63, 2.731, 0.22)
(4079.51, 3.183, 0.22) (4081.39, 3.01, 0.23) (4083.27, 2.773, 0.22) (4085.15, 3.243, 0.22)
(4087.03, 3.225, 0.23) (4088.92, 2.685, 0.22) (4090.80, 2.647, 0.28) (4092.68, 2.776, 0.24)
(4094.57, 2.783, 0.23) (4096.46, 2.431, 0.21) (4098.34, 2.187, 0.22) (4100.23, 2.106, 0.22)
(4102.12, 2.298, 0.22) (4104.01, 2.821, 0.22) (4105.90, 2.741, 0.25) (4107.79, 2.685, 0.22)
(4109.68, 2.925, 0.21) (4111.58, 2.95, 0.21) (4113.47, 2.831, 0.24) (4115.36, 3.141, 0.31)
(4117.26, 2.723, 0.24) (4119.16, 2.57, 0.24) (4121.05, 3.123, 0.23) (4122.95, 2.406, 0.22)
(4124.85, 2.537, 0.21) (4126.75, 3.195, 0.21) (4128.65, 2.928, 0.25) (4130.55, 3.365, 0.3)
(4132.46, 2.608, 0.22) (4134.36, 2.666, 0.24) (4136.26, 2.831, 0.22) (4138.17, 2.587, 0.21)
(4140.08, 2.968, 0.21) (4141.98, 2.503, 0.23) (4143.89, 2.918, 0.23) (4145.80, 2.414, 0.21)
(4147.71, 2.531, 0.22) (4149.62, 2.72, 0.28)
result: 1.7 angstroms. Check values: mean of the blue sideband 2.82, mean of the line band 2.69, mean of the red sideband 2.82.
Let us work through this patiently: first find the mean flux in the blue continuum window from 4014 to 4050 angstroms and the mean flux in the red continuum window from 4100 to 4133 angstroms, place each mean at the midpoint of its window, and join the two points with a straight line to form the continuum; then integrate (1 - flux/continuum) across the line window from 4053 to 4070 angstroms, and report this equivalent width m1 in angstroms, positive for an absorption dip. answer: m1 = 1.2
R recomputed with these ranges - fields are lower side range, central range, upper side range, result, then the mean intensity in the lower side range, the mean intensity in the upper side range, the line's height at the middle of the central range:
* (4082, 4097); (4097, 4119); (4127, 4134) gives 1.74 angstroms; 2.83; 2.96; 2.89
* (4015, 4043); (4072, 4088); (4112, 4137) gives -0.03 angstroms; 2.91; 2.84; 2.87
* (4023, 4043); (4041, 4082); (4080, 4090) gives 2.15 angstroms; 2.86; 2.99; 2.93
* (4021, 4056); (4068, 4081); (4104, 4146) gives 0.55 angstroms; 2.89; 2.81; 2.85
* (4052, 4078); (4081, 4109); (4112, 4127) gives 0.46 angstroms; 2.65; 2.8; 2.74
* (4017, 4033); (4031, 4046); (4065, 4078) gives -0.45 angstroms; 2.89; 2.62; 2.81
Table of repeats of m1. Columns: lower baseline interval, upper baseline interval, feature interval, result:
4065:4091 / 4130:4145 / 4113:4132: -0.6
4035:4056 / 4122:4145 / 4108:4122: -0.3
